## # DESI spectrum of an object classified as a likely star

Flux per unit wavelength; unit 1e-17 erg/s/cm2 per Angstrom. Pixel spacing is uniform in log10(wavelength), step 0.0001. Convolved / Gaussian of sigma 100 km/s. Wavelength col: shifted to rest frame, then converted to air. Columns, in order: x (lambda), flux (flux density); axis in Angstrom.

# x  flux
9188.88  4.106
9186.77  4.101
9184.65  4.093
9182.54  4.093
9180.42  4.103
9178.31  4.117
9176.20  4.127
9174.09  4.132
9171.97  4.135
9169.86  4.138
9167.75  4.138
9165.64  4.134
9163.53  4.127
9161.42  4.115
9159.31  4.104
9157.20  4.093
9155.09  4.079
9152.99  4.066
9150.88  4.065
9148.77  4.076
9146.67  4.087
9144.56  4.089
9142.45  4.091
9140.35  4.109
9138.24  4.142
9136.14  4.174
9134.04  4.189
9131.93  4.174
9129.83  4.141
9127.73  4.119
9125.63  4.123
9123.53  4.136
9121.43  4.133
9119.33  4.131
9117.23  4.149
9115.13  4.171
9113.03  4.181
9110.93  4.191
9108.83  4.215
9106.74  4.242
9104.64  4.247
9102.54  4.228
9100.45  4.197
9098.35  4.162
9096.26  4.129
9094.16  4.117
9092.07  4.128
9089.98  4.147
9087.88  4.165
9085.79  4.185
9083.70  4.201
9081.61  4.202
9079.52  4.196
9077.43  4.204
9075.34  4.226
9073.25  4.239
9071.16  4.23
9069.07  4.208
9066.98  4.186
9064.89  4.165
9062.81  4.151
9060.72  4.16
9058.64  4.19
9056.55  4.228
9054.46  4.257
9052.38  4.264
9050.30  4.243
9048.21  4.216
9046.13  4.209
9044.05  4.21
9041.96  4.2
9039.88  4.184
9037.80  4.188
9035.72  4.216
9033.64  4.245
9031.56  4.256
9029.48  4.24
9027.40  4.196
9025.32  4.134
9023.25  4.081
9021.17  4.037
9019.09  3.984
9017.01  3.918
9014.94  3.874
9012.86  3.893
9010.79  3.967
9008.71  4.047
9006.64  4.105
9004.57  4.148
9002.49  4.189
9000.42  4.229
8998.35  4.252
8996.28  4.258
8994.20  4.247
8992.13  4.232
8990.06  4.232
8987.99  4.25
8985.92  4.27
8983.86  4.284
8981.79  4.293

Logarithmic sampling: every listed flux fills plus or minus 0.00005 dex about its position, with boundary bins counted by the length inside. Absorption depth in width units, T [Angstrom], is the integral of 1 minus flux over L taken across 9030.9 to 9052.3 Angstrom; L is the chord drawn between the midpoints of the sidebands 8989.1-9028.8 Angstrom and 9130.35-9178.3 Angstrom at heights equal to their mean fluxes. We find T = -0.6 Angstrom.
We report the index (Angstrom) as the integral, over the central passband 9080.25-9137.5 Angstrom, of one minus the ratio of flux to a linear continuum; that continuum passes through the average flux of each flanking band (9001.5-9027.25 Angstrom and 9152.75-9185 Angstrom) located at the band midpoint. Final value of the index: -1.19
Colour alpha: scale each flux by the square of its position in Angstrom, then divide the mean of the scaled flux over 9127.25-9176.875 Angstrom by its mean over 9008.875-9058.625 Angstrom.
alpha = 1.02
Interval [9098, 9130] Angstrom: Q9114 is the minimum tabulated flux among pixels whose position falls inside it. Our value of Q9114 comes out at 4.119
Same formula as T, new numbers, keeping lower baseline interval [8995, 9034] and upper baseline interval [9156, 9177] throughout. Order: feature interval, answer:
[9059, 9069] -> -0.1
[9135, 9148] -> 0.0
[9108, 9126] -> -0.2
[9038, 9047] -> -0.2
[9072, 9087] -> -0.3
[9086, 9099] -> -0.1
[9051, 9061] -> -0.3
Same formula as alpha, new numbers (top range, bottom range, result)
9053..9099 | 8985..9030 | 1.03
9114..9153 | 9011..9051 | 1.02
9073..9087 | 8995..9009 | 1.02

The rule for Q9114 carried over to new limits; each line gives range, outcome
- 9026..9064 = 4.151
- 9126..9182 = 4.065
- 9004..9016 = 3.874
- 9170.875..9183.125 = 4.093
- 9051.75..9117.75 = 4.117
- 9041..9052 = 4.2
